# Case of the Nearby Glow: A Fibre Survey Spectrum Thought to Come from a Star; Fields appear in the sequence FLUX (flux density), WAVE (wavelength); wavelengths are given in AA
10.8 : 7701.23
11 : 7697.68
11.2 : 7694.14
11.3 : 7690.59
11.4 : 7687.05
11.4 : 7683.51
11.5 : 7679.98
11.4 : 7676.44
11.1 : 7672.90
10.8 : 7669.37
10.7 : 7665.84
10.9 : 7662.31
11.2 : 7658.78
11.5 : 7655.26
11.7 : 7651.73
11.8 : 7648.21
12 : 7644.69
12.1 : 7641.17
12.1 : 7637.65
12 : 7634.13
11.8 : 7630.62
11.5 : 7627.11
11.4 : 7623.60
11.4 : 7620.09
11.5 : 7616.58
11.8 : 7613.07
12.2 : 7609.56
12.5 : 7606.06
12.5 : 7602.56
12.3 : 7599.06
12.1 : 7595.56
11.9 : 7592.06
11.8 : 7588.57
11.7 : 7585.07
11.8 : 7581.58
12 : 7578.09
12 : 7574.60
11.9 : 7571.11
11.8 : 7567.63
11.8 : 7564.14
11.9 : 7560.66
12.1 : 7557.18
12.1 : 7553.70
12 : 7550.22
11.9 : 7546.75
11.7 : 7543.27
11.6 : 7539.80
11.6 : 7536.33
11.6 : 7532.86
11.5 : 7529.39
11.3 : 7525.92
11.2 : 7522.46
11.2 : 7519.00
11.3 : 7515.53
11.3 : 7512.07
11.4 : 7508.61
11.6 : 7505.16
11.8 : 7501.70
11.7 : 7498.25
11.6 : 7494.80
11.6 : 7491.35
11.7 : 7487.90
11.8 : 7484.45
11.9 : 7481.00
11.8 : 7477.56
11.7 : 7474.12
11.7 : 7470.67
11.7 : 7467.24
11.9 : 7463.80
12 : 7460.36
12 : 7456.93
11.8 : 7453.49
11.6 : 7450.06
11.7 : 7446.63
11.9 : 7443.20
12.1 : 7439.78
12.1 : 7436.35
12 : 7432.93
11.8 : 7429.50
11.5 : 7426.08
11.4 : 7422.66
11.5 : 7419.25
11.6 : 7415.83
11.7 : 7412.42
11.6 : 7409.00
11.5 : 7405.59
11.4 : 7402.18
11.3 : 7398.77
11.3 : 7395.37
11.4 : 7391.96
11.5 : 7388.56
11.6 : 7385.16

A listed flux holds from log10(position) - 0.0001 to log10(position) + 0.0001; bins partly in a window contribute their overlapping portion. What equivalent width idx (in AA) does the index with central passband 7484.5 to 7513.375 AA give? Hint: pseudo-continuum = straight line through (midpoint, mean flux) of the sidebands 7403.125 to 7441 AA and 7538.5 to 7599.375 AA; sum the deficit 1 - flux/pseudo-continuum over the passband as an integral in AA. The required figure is 0.5 AA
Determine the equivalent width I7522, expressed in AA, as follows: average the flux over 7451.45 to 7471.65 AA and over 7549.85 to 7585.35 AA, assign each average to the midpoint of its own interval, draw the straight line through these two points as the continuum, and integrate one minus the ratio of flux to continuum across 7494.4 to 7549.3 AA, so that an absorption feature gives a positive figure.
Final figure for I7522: 1.71 AA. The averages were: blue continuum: 11.9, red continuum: 11.9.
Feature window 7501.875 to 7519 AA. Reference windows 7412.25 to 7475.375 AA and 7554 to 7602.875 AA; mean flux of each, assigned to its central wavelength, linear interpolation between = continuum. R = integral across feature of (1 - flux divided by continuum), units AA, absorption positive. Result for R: 0.65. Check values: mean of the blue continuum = 11.8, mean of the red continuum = 12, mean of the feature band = 11.4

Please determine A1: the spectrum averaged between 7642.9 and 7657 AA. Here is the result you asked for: 11.7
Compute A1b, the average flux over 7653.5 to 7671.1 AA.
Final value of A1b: 11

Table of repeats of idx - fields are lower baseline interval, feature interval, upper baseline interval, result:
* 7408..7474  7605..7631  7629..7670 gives -0.32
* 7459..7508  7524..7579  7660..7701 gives -1.25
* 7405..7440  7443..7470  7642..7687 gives -0.39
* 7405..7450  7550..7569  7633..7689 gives -0.61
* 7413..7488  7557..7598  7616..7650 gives -0.43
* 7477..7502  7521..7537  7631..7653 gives 0.48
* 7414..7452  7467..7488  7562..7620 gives 0.07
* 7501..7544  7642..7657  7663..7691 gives -0.72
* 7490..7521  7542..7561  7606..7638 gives -0.58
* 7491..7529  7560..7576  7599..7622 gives -0.15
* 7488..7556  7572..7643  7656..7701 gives -3.56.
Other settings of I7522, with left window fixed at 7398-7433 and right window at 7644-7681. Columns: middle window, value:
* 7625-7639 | -0.6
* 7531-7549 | -0.4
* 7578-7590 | -0.4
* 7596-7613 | -1.4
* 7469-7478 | -0.2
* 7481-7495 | -0.3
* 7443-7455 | -0.2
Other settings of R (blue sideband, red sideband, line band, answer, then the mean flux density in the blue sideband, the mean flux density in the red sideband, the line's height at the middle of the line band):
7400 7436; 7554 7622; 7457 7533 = 0.98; 11.6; 11.9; 11.8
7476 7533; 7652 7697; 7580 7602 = -1.14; 11.5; 11.2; 11.4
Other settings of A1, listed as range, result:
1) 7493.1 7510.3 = 11.6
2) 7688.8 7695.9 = 11.2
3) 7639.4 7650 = 12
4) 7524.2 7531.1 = 11.4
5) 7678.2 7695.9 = 11.4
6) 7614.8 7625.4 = 11.4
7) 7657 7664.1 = 11.1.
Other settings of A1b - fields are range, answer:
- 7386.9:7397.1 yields 11.4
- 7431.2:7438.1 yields 12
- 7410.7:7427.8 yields 11.5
